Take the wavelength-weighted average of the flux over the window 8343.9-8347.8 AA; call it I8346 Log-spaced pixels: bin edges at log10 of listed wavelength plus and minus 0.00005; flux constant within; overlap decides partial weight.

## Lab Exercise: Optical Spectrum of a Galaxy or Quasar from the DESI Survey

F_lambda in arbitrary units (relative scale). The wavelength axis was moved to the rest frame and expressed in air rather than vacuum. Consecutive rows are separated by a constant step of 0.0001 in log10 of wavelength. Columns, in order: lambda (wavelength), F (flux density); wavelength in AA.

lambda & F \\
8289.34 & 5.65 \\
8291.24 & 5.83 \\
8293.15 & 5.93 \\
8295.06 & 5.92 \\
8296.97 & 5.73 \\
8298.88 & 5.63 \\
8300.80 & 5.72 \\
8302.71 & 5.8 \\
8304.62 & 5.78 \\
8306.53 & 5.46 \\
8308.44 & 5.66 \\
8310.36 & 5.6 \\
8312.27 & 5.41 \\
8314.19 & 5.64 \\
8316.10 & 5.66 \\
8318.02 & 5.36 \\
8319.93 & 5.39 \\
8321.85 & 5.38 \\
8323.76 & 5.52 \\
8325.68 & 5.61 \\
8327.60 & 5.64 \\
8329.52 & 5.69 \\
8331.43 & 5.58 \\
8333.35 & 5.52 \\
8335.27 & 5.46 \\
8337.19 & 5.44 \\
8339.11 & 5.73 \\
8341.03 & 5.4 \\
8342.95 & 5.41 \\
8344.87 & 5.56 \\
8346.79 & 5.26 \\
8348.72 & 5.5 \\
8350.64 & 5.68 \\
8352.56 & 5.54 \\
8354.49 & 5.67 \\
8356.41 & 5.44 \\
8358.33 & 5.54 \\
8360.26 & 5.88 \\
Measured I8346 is 5.4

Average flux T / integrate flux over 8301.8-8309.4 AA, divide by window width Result 5.68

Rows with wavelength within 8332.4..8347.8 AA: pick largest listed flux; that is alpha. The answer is 5.73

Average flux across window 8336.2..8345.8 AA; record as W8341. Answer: 5.51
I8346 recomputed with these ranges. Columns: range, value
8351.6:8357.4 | 5.55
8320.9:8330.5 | 5.57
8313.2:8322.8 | 5.48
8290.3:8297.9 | 5.85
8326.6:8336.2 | 5.58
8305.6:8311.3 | 5.57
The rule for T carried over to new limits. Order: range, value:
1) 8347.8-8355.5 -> 5.6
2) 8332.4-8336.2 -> 5.49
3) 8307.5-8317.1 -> 5.59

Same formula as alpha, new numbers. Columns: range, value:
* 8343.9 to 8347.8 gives 5.56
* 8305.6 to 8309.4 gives 5.66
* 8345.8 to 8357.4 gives 5.68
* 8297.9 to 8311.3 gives 5.8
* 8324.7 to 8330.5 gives 5.69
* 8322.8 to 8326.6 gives 5.61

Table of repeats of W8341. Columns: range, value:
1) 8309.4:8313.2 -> 5.51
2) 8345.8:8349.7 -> 5.38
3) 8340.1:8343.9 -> 5.41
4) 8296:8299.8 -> 5.68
